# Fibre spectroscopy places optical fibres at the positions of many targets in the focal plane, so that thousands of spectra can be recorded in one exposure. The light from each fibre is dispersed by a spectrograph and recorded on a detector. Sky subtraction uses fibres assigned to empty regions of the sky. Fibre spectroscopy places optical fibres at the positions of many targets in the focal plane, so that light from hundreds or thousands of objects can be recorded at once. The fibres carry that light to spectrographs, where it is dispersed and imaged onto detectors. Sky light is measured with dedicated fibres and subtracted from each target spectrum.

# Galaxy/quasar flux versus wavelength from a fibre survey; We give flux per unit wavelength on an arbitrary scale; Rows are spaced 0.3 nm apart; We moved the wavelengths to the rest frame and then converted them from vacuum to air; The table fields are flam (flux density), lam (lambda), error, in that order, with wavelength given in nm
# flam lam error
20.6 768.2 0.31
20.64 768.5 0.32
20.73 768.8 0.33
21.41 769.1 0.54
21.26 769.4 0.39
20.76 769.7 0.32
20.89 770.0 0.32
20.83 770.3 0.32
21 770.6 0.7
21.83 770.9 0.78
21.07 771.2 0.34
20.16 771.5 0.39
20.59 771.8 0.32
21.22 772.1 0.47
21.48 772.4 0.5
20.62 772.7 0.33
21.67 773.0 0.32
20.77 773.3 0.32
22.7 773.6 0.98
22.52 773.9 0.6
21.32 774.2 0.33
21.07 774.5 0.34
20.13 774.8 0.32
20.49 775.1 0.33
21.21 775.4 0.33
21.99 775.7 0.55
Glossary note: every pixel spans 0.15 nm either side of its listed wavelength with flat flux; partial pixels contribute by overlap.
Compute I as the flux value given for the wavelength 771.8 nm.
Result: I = 20.59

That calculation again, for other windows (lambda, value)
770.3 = 20.83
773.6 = 22.7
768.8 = 20.73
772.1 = 21.22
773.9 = 22.52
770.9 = 21.83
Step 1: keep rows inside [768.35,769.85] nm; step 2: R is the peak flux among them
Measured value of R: 21.41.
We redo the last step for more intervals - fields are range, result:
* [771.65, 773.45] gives 21.67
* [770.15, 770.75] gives 21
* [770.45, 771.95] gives 21.83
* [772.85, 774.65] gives 22.7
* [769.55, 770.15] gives 20.89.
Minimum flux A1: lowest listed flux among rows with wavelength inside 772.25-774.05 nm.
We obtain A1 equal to 20.62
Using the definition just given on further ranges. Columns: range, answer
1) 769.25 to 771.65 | 20.16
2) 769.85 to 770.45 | 20.83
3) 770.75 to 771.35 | 21.07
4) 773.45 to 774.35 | 21.32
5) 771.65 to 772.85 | 20.59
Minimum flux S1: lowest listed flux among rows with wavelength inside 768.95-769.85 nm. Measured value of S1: 20.76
